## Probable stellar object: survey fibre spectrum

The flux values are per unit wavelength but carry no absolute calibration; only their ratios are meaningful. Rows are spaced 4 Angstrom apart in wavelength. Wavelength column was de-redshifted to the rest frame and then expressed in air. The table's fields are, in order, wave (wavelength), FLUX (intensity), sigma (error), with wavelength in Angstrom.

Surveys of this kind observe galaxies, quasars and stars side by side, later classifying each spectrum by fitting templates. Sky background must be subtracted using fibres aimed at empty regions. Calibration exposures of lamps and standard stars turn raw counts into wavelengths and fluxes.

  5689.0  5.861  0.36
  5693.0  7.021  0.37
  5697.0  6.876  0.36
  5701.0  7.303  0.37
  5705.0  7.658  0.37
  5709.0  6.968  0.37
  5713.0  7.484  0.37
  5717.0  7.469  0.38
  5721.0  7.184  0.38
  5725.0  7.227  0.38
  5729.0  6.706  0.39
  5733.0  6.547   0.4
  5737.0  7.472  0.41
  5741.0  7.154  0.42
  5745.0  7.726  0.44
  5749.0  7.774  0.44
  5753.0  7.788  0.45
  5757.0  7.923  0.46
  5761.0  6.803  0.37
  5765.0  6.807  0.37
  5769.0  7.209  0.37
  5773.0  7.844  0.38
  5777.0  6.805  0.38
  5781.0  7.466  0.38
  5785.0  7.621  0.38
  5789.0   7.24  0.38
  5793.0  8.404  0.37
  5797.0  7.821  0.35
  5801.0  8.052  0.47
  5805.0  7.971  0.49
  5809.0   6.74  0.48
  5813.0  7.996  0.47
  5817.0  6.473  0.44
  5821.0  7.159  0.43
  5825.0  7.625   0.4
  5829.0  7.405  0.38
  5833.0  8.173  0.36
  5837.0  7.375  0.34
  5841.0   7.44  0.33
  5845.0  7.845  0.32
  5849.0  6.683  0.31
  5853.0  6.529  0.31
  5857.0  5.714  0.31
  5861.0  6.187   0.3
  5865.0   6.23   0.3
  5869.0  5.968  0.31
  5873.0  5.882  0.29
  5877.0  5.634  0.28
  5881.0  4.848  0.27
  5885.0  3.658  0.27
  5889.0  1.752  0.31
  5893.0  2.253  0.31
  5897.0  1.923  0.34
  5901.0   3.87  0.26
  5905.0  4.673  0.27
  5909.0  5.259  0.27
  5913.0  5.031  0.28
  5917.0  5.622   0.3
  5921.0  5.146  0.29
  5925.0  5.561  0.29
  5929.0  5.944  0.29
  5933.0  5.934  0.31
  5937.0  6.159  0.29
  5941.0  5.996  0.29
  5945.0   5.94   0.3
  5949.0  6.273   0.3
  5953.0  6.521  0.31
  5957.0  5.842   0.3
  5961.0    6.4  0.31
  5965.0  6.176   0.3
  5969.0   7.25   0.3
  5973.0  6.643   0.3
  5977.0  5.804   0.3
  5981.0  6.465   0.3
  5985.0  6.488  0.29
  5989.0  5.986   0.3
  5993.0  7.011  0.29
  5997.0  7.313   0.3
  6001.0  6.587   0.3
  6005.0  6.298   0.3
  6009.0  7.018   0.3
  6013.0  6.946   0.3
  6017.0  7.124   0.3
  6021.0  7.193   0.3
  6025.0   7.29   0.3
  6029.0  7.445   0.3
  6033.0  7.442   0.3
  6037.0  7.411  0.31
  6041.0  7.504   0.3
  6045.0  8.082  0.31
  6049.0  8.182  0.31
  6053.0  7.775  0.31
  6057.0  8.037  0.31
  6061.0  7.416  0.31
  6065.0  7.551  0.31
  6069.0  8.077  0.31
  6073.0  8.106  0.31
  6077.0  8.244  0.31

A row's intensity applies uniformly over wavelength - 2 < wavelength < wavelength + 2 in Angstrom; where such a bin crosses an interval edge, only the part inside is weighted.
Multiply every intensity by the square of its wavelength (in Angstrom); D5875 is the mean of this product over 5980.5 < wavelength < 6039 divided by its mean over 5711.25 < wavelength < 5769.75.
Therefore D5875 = 1.05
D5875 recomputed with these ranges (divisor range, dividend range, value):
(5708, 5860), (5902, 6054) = 0.95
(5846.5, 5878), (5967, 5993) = 1.10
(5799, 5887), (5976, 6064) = 1.13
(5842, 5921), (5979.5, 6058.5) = 1.49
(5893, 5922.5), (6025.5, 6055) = 1.85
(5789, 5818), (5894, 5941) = 0.68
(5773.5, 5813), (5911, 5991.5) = 0.84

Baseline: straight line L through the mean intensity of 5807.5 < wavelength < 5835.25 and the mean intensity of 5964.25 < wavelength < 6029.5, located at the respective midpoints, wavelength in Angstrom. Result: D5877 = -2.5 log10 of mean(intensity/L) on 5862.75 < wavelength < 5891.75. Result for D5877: 0.44 mag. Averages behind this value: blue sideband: 7.38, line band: 4.8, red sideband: 6.76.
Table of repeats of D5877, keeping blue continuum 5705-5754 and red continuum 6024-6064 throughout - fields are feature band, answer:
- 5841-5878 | 0.17 mag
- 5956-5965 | 0.22 mag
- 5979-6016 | 0.14 mag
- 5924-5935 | 0.28 mag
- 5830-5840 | -0.04 mag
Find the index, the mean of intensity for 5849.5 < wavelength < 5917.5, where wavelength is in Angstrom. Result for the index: 4.79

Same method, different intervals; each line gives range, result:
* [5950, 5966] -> 6.24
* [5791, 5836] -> 7.61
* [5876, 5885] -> 4.85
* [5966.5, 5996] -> 6.54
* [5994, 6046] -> 7.18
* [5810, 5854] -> 7.34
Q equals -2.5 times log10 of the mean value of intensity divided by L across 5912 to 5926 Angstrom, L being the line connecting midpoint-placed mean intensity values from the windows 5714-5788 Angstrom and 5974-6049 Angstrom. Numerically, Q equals 0.309 mag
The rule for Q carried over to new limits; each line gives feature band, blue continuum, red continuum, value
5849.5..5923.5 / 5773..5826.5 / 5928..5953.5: 0.35 mag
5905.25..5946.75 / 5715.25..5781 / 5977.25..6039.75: 0.24 mag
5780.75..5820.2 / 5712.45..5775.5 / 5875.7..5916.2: -0.24 mag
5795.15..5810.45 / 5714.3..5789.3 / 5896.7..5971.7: -0.12 mag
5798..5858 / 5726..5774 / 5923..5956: -0.08 mag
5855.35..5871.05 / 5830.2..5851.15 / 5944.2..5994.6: 0.21 mag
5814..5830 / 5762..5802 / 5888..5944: -0.08 mag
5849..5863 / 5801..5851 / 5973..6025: 0.17 mag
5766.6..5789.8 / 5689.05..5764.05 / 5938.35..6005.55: -0.04 mag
